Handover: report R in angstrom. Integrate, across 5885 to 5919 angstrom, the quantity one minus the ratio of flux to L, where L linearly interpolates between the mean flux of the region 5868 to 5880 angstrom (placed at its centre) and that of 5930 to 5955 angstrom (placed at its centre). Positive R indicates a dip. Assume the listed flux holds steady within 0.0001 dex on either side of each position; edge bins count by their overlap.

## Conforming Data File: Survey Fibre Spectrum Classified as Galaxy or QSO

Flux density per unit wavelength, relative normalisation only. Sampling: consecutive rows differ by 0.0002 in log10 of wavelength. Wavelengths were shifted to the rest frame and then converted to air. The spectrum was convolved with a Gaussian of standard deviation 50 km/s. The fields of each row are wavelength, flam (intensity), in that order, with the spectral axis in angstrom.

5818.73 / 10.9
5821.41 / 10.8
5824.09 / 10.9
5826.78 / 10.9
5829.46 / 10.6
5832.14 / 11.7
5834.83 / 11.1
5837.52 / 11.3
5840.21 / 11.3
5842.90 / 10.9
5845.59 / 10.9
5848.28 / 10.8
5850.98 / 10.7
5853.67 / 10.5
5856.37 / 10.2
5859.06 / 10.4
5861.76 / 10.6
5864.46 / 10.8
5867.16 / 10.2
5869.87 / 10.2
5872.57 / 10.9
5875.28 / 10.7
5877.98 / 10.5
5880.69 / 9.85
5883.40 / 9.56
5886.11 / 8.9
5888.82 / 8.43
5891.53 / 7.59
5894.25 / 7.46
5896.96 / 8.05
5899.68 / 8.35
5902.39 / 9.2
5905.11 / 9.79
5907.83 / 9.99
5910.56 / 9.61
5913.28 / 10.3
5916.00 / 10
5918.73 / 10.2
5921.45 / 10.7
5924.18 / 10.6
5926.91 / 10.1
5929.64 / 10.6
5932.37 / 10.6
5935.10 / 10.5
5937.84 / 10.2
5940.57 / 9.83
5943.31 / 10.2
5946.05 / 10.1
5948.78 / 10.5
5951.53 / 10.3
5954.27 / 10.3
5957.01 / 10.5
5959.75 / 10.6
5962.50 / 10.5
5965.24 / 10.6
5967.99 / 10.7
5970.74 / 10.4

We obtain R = 4.53 angstrom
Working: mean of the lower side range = 10.5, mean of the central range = 9.03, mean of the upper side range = 10.3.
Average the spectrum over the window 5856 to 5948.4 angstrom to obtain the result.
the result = 9.86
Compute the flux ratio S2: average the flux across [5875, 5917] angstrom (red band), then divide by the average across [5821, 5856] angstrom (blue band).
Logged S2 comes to 0.8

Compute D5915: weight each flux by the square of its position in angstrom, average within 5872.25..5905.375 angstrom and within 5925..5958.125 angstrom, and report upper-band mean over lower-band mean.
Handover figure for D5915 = 1.15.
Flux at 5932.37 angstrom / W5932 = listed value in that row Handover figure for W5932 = 10.6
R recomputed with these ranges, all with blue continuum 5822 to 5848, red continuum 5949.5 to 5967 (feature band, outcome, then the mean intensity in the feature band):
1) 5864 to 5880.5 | 0.6 angstrom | 10.5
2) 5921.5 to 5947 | 0.6 angstrom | 10.3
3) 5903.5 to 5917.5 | 1.0 angstrom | 9.92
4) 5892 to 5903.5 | 2.7 angstrom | 8.19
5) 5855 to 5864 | 0.4 angstrom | 10.4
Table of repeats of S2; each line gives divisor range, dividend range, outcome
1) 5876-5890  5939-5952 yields 1.07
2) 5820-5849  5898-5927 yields 0.89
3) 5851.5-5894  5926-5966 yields 1.05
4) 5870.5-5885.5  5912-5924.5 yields 1.01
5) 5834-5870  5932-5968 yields 0.97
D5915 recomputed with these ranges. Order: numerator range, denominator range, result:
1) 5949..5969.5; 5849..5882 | 1.04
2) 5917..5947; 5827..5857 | 0.97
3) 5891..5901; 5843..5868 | 0.75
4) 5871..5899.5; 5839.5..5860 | 0.87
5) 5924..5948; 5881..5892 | 1.19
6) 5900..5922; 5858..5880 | 0.95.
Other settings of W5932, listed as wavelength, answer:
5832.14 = 11.7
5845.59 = 10.9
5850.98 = 10.7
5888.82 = 8.43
